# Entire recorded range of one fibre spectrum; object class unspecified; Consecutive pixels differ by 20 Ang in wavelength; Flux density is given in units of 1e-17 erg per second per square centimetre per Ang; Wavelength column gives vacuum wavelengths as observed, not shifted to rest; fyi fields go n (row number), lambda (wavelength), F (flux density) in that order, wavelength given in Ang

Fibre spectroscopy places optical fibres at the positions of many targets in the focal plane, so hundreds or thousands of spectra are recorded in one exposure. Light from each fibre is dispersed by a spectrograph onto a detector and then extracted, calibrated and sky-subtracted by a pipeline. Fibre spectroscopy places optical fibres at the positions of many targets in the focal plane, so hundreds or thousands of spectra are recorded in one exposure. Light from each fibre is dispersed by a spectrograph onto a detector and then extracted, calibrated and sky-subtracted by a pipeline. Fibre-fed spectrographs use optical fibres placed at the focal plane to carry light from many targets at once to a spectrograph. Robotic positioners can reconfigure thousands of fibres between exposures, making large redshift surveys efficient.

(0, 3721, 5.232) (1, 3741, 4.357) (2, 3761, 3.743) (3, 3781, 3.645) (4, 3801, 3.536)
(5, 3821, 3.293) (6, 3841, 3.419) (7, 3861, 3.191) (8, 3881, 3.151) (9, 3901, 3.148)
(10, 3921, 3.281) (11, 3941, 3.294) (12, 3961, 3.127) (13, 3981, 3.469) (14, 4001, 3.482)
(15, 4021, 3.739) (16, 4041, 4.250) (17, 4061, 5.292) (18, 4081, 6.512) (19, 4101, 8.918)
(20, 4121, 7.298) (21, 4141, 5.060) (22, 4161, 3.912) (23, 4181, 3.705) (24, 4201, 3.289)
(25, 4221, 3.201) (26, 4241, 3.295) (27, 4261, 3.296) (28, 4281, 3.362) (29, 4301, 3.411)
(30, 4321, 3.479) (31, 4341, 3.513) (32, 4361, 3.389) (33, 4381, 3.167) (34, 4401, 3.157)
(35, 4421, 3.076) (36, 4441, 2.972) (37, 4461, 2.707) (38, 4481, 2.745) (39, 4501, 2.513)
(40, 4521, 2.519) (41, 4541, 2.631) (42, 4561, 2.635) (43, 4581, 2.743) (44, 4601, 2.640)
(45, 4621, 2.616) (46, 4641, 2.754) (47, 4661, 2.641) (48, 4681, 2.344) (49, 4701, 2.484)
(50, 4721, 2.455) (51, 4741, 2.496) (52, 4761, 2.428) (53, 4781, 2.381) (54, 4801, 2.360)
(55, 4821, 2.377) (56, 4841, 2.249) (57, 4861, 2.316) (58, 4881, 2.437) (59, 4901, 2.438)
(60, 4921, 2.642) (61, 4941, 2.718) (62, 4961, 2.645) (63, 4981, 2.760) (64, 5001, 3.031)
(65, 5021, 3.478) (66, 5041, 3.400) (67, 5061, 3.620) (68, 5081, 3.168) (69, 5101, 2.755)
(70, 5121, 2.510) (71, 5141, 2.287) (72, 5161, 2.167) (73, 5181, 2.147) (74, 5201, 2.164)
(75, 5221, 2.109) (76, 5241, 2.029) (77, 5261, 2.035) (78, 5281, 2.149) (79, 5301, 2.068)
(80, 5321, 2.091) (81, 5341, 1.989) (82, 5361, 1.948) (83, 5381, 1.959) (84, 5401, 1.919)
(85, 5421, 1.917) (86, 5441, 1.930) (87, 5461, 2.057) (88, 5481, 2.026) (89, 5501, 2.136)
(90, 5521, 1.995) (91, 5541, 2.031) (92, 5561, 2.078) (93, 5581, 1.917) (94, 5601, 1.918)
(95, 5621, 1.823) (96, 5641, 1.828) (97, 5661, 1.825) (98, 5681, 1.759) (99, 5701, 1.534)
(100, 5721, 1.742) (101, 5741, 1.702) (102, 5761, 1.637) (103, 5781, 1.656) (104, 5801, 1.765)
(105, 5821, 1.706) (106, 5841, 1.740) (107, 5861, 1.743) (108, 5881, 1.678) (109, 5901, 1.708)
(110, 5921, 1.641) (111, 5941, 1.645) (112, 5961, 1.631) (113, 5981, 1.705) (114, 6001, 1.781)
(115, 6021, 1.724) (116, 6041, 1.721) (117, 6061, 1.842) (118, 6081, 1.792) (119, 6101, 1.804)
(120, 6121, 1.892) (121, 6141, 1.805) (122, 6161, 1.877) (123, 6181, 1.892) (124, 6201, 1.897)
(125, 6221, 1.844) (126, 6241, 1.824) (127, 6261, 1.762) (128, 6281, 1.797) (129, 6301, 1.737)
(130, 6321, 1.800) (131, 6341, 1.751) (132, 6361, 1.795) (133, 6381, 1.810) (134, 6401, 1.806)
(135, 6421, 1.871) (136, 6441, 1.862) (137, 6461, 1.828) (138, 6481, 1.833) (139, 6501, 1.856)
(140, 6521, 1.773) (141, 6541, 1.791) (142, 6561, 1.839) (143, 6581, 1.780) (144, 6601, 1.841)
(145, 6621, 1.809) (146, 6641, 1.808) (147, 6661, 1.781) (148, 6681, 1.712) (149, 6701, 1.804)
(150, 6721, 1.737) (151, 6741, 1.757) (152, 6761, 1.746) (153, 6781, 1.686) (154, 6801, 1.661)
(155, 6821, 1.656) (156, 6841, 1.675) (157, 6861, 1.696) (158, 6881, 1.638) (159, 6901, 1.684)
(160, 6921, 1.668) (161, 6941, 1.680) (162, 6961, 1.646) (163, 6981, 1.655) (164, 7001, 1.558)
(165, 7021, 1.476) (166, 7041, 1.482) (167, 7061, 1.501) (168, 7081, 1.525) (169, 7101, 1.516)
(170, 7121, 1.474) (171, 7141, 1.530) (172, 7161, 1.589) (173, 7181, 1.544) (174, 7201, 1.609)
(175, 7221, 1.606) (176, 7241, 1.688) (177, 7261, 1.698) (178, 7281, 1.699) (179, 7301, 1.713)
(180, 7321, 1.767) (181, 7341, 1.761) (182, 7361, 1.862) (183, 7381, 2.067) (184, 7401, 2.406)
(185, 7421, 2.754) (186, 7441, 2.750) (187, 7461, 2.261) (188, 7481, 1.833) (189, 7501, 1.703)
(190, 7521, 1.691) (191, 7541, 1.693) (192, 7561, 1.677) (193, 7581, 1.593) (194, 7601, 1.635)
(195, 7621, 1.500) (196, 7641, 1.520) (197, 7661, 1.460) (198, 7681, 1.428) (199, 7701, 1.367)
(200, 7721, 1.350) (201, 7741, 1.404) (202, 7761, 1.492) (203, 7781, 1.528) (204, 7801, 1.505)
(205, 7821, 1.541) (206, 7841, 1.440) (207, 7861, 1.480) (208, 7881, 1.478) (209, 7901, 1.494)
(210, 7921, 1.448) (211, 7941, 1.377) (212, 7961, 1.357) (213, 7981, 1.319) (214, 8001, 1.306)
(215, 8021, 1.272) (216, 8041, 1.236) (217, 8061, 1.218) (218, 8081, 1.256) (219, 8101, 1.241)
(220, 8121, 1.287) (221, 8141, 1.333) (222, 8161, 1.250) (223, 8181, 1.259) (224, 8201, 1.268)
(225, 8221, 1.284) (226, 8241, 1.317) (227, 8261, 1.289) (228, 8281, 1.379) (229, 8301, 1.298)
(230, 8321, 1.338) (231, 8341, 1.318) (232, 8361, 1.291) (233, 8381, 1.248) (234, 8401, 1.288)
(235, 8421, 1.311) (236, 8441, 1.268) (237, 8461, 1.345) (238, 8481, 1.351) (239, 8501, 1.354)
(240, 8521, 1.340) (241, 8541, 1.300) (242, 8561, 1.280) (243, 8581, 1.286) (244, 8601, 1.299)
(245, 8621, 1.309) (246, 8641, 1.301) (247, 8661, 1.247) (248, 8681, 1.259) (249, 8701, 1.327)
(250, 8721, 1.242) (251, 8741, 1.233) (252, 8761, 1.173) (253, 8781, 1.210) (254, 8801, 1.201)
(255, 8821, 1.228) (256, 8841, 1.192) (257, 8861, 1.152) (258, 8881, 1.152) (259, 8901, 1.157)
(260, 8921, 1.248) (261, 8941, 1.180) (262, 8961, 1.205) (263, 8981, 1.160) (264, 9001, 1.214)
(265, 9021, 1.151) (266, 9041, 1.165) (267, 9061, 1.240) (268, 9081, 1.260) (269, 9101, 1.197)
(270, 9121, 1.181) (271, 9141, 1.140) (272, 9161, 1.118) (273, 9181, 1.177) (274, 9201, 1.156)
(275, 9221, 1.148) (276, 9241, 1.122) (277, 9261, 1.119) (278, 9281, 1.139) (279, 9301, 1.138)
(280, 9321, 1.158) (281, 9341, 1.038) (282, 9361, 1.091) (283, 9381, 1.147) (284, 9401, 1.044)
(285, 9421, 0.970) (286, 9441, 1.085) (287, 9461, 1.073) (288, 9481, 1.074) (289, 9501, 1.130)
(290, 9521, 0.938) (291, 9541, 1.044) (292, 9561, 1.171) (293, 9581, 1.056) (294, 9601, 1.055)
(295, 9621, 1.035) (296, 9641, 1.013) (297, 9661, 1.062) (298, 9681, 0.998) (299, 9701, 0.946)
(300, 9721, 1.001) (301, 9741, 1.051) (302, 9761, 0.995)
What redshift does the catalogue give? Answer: 1.65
